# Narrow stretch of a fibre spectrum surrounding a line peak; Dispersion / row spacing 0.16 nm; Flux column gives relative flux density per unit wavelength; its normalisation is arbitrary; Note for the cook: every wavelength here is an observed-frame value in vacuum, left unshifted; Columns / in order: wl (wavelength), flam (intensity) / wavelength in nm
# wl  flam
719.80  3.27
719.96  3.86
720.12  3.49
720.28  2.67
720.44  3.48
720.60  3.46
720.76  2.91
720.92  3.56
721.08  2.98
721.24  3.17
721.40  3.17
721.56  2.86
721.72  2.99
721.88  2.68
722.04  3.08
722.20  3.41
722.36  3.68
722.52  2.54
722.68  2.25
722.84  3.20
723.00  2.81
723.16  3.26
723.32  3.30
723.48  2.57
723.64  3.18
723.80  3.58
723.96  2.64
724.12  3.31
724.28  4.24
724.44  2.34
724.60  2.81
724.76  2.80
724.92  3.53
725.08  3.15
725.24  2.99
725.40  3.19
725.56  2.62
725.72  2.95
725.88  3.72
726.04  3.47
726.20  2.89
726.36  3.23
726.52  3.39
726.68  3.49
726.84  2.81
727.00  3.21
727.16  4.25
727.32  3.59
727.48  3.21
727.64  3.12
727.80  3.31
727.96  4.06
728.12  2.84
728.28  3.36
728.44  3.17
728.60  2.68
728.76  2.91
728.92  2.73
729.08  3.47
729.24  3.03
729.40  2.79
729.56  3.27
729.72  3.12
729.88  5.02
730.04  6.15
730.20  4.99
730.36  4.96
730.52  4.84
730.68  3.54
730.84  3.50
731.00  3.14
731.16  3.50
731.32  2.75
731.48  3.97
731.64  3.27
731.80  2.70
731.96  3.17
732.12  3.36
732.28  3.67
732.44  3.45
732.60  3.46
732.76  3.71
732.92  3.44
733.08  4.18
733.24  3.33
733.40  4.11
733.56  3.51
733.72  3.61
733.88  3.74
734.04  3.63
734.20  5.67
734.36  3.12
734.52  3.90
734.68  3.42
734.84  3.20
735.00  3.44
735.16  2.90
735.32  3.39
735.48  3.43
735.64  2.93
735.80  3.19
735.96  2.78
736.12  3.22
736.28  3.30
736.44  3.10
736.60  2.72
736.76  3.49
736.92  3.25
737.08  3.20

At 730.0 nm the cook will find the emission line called H-gamma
